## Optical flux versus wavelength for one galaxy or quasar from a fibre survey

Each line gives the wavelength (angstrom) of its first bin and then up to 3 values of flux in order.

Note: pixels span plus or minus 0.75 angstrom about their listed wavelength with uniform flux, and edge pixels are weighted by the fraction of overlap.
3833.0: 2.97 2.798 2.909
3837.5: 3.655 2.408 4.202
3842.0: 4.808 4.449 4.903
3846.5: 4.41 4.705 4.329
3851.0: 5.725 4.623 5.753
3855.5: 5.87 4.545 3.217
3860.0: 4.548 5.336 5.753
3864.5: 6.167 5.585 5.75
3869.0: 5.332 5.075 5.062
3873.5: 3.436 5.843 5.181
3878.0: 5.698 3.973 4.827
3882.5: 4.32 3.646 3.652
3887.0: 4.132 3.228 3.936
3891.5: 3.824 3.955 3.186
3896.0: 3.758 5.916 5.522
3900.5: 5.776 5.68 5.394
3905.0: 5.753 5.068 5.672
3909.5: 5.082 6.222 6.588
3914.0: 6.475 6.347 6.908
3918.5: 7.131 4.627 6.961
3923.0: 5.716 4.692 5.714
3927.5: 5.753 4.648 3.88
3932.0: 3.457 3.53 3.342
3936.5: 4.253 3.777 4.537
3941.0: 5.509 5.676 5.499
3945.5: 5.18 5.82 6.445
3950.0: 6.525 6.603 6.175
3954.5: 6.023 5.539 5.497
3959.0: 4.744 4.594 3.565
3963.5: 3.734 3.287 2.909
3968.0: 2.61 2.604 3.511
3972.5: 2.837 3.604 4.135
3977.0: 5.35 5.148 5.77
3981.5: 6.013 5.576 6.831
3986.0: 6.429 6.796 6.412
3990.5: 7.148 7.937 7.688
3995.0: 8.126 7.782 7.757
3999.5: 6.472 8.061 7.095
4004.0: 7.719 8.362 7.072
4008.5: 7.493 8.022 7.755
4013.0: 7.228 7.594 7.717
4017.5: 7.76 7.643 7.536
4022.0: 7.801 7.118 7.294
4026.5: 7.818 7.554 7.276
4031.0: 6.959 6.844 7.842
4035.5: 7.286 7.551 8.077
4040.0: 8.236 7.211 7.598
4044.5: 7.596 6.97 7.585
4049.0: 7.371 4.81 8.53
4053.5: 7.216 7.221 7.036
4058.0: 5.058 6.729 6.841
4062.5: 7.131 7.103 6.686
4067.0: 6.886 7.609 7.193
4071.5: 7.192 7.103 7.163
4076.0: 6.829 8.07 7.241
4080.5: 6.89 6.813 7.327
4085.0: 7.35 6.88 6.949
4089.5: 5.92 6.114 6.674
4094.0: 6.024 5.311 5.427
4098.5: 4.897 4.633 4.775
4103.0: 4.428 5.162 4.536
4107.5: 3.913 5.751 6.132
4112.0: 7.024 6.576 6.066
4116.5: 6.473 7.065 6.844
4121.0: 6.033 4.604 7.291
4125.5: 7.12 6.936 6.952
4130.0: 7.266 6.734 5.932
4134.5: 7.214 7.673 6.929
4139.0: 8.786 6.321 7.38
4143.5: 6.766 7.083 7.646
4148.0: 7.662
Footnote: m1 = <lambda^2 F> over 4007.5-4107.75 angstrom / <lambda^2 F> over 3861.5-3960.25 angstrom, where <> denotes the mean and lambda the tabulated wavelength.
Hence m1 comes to 1.4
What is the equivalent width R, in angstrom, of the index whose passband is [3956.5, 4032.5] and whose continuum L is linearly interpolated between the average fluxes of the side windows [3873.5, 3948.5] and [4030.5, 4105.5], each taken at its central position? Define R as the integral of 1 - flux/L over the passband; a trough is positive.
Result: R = -3.8 angstrom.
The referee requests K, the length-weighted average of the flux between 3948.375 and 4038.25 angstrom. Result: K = 6.35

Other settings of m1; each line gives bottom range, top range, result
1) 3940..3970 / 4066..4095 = 1.50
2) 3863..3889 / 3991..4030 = 1.70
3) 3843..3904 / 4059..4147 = 1.54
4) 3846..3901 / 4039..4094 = 1.63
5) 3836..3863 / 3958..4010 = 1.36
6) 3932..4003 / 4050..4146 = 1.29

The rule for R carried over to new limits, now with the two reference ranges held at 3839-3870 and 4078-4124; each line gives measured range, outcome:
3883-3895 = 3.2 angstrom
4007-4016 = -3.1 angstrom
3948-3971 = 3.1 angstrom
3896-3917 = -2.5 angstrom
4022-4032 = -2.9 angstrom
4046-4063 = -3.1 angstrom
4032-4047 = -4.6 angstrom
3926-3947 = 2.7 angstrom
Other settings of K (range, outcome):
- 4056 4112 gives 6.32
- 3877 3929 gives 5.14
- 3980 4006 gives 7.14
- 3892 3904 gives 4.87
